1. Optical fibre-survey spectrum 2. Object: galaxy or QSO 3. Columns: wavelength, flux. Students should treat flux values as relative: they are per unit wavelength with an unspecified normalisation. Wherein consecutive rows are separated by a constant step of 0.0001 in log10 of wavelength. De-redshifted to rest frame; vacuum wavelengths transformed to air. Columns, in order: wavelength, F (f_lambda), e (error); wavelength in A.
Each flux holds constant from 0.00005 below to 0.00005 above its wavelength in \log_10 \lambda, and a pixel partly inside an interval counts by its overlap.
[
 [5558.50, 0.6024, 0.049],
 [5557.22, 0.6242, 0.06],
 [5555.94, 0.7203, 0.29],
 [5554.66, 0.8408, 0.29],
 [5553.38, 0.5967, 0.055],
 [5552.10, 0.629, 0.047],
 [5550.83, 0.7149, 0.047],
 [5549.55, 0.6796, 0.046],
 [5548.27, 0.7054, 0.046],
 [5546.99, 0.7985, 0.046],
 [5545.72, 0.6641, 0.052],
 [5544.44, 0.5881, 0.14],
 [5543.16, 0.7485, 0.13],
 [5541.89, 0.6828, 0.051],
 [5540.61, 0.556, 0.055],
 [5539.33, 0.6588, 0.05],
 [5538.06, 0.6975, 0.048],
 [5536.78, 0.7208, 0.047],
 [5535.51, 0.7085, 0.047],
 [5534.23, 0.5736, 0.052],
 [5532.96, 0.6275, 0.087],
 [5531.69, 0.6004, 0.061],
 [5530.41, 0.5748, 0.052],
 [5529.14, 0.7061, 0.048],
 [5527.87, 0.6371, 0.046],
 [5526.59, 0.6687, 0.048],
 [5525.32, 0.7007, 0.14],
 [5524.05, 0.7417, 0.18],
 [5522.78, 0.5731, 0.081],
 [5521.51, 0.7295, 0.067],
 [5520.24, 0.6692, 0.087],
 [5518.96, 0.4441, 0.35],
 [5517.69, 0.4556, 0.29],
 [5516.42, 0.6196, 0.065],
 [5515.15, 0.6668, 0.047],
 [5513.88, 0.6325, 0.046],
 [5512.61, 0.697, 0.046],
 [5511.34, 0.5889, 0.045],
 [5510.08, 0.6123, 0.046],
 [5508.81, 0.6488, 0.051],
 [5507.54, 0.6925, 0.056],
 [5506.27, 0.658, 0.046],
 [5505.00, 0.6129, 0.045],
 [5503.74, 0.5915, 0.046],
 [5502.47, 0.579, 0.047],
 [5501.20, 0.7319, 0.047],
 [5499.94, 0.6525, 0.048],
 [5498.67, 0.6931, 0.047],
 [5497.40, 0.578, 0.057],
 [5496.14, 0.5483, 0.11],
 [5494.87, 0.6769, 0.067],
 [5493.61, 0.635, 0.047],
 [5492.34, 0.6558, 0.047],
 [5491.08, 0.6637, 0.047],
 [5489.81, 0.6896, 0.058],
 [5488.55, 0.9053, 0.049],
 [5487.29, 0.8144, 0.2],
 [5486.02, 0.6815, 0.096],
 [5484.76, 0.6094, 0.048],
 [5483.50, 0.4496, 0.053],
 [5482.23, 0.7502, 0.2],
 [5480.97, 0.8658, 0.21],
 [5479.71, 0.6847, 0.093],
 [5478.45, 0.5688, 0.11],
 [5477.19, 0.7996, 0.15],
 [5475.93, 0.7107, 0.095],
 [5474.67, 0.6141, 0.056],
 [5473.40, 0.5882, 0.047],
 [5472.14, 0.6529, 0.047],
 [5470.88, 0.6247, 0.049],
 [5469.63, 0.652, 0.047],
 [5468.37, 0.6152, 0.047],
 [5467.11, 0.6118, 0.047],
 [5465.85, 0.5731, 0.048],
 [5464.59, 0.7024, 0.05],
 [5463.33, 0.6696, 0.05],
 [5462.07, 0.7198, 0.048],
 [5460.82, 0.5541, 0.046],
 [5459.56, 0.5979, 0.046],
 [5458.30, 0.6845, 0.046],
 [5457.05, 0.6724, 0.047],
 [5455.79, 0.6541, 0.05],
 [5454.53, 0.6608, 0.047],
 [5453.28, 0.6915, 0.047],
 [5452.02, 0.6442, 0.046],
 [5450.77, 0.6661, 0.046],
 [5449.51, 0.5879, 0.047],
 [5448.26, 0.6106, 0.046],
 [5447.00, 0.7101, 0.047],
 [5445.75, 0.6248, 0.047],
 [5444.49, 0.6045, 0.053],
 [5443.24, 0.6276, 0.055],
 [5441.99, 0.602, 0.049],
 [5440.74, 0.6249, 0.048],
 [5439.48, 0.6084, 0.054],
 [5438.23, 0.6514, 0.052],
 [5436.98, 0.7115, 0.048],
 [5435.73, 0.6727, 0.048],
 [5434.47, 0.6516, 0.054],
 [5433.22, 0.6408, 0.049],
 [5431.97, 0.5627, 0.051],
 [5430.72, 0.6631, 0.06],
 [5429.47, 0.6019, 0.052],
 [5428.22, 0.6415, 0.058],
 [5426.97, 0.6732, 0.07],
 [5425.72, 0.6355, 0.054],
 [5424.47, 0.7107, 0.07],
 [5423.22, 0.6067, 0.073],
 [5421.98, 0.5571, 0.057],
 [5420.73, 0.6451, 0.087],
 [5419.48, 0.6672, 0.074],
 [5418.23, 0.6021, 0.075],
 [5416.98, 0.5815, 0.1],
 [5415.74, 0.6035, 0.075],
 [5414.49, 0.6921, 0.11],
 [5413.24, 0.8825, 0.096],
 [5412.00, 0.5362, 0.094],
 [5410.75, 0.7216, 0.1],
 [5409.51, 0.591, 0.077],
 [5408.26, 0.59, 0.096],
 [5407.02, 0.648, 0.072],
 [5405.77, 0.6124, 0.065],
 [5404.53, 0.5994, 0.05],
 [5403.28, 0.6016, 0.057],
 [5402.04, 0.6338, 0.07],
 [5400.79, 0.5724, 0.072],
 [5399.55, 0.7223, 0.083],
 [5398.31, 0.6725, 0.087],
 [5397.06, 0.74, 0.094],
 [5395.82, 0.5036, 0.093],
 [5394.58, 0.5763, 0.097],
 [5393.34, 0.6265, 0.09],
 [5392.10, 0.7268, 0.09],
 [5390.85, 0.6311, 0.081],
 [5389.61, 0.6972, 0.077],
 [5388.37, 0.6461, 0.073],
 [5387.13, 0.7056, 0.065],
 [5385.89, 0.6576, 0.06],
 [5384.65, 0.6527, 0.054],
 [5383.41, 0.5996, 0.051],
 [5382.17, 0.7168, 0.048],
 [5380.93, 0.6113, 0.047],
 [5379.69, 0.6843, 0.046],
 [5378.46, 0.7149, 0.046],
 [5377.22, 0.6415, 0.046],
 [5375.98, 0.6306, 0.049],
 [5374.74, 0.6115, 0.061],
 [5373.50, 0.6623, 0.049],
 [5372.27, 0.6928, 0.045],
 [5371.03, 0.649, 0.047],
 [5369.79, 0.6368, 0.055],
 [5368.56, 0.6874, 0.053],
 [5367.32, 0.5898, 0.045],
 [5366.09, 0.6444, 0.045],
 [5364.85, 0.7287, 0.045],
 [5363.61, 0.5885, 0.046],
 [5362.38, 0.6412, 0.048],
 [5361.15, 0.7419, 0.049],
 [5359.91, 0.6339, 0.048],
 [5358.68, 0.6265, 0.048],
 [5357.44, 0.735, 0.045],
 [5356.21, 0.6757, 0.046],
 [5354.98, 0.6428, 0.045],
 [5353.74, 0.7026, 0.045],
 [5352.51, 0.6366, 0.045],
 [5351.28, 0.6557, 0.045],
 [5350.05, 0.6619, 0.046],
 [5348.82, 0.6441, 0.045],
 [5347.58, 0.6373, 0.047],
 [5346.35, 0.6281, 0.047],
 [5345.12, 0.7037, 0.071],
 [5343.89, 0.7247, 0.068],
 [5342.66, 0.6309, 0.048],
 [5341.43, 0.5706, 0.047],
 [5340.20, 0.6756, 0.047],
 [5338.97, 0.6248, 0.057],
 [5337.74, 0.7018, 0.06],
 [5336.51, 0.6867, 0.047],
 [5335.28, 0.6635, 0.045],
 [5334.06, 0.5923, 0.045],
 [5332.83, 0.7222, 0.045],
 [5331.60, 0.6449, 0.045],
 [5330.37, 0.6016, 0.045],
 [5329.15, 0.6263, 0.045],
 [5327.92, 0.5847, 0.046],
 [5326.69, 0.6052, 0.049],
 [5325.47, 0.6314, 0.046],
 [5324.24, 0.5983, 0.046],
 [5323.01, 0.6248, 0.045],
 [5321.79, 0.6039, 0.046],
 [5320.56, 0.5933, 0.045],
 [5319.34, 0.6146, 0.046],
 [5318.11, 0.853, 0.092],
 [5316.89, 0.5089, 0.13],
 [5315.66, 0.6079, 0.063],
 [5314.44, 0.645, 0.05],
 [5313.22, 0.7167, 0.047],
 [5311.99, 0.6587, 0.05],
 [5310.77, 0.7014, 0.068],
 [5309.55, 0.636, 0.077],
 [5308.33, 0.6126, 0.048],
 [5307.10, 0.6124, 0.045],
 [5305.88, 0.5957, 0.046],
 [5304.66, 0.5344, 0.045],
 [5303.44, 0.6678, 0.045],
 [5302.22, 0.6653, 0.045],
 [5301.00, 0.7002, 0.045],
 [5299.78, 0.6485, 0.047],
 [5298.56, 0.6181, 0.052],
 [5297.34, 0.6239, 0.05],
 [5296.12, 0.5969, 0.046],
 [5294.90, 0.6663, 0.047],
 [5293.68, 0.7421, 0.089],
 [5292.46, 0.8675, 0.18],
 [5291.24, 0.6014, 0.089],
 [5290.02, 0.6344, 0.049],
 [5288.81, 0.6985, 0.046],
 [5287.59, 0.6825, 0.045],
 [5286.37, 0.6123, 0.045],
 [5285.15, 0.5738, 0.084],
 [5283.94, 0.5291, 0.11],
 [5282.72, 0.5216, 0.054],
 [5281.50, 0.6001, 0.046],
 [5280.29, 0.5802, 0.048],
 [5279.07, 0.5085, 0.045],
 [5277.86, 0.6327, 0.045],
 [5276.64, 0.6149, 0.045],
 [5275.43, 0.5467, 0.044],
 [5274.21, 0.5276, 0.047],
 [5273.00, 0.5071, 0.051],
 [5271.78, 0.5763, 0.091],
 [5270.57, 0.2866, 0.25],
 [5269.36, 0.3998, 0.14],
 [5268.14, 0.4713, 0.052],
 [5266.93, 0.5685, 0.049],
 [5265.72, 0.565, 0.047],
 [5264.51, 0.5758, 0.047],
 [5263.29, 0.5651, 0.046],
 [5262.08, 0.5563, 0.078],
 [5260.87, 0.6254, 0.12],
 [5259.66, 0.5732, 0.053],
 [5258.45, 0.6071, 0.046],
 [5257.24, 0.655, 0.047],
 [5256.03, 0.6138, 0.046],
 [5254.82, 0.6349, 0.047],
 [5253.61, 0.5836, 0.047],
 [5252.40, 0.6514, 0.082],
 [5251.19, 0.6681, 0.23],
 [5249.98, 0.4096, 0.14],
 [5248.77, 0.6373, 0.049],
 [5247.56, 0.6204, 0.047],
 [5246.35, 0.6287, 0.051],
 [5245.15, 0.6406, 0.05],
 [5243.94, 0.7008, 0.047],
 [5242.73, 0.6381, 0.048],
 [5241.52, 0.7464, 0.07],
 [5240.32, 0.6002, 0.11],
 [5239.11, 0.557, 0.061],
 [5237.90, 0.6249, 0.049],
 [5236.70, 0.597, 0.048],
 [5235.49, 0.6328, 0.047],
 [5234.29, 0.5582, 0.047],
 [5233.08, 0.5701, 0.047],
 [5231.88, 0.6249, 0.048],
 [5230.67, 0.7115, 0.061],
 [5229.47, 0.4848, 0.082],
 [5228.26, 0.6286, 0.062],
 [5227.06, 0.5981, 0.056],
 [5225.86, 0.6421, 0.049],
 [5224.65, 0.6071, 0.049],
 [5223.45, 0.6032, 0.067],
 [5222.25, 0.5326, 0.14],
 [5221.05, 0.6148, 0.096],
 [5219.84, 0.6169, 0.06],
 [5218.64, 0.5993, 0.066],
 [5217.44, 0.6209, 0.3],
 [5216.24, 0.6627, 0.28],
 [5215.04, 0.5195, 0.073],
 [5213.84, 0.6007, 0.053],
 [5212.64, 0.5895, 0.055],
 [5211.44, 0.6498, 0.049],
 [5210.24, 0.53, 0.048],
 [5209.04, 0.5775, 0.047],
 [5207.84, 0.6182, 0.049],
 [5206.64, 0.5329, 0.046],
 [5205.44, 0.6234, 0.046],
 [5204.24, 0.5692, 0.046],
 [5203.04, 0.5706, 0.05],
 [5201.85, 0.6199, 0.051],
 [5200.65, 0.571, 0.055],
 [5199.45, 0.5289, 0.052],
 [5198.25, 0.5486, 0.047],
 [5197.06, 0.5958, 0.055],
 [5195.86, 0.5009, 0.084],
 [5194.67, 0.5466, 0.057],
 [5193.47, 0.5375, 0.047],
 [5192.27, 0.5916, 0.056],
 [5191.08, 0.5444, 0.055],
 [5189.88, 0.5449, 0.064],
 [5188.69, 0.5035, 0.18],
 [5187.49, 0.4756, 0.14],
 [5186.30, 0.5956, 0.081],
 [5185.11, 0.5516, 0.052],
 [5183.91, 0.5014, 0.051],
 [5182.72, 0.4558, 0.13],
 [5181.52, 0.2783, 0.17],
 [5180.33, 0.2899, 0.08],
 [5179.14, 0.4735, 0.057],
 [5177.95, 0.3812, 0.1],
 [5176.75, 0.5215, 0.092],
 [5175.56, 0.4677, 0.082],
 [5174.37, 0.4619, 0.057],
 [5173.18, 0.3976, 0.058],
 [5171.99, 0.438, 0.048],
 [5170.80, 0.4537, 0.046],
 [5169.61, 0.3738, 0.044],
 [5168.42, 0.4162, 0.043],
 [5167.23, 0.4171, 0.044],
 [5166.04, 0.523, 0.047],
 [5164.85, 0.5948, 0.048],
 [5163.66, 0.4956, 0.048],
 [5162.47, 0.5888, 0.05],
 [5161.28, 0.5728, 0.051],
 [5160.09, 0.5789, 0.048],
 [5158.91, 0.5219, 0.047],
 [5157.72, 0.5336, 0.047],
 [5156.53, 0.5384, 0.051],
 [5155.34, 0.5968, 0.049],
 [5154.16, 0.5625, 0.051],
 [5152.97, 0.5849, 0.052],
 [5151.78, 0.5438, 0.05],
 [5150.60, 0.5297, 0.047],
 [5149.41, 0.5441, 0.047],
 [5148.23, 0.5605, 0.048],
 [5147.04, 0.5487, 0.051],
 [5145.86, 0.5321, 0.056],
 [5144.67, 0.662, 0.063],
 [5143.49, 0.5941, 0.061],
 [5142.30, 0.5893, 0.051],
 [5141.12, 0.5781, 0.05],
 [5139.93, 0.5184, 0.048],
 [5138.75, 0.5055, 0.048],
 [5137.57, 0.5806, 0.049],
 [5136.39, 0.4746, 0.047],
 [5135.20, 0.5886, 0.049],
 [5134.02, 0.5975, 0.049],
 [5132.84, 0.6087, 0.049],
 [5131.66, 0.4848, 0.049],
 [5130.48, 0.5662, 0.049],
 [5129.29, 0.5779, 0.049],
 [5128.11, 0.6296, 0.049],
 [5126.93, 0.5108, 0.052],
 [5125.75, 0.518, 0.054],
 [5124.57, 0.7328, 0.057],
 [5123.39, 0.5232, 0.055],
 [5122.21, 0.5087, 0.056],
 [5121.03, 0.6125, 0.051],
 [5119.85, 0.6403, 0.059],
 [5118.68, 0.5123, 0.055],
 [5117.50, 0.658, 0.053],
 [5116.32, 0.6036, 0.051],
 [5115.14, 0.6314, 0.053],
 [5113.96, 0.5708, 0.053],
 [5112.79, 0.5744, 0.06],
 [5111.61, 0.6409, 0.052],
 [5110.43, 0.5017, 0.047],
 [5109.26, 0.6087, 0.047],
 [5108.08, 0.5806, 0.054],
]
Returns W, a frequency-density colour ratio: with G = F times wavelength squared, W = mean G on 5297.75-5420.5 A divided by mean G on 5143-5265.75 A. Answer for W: 1.2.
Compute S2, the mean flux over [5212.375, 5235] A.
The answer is 0.6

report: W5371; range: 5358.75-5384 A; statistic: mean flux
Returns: 0.655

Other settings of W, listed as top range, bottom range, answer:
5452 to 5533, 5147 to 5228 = 1.36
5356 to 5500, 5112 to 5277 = 1.27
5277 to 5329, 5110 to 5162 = 1.18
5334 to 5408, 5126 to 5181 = 1.35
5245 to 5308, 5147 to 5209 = 1.20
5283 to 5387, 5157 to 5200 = 1.39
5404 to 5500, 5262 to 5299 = 1.19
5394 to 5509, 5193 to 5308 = 1.17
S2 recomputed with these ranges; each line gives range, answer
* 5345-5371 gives 0.658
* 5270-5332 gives 0.617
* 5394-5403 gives 0.631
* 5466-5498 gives 0.665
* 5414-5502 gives 0.651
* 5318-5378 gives 0.65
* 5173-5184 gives 0.42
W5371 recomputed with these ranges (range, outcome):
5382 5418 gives 0.645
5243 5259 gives 0.62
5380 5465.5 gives 0.643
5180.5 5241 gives 0.57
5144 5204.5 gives 0.516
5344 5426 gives 0.651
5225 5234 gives 0.606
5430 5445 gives 0.635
